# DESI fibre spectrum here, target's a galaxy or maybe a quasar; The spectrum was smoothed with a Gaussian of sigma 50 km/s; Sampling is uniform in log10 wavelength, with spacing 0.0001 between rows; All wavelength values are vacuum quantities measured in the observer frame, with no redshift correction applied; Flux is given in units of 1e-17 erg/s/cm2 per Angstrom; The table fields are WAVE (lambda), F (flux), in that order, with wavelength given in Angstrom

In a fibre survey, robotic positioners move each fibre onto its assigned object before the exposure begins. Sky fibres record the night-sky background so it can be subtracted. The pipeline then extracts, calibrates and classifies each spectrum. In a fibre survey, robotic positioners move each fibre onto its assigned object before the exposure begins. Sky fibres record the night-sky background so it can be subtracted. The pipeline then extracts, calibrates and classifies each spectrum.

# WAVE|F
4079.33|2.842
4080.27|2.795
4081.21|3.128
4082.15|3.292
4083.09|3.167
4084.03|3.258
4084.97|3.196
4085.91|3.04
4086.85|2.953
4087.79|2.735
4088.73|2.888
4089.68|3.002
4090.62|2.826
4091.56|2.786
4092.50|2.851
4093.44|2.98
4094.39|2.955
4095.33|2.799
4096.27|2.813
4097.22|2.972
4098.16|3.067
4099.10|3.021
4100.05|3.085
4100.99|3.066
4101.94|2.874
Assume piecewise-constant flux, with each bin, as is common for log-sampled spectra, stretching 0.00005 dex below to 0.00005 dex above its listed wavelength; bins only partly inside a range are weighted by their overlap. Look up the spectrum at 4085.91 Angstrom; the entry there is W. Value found 3.04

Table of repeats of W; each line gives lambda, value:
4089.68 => 3.002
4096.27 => 2.813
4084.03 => 3.258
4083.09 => 3.167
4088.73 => 2.888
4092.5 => 2.851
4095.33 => 2.799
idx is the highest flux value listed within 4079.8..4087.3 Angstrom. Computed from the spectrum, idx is 3.292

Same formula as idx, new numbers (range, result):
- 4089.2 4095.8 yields 3.002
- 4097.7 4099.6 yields 3.067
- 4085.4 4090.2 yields 3.04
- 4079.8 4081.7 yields 3.128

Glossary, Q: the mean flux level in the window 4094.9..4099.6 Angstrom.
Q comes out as 2.93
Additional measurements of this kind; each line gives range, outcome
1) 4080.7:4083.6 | 3.19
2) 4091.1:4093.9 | 2.88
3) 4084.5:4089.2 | 2.97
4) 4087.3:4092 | 2.85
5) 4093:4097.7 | 2.9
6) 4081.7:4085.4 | 3.23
